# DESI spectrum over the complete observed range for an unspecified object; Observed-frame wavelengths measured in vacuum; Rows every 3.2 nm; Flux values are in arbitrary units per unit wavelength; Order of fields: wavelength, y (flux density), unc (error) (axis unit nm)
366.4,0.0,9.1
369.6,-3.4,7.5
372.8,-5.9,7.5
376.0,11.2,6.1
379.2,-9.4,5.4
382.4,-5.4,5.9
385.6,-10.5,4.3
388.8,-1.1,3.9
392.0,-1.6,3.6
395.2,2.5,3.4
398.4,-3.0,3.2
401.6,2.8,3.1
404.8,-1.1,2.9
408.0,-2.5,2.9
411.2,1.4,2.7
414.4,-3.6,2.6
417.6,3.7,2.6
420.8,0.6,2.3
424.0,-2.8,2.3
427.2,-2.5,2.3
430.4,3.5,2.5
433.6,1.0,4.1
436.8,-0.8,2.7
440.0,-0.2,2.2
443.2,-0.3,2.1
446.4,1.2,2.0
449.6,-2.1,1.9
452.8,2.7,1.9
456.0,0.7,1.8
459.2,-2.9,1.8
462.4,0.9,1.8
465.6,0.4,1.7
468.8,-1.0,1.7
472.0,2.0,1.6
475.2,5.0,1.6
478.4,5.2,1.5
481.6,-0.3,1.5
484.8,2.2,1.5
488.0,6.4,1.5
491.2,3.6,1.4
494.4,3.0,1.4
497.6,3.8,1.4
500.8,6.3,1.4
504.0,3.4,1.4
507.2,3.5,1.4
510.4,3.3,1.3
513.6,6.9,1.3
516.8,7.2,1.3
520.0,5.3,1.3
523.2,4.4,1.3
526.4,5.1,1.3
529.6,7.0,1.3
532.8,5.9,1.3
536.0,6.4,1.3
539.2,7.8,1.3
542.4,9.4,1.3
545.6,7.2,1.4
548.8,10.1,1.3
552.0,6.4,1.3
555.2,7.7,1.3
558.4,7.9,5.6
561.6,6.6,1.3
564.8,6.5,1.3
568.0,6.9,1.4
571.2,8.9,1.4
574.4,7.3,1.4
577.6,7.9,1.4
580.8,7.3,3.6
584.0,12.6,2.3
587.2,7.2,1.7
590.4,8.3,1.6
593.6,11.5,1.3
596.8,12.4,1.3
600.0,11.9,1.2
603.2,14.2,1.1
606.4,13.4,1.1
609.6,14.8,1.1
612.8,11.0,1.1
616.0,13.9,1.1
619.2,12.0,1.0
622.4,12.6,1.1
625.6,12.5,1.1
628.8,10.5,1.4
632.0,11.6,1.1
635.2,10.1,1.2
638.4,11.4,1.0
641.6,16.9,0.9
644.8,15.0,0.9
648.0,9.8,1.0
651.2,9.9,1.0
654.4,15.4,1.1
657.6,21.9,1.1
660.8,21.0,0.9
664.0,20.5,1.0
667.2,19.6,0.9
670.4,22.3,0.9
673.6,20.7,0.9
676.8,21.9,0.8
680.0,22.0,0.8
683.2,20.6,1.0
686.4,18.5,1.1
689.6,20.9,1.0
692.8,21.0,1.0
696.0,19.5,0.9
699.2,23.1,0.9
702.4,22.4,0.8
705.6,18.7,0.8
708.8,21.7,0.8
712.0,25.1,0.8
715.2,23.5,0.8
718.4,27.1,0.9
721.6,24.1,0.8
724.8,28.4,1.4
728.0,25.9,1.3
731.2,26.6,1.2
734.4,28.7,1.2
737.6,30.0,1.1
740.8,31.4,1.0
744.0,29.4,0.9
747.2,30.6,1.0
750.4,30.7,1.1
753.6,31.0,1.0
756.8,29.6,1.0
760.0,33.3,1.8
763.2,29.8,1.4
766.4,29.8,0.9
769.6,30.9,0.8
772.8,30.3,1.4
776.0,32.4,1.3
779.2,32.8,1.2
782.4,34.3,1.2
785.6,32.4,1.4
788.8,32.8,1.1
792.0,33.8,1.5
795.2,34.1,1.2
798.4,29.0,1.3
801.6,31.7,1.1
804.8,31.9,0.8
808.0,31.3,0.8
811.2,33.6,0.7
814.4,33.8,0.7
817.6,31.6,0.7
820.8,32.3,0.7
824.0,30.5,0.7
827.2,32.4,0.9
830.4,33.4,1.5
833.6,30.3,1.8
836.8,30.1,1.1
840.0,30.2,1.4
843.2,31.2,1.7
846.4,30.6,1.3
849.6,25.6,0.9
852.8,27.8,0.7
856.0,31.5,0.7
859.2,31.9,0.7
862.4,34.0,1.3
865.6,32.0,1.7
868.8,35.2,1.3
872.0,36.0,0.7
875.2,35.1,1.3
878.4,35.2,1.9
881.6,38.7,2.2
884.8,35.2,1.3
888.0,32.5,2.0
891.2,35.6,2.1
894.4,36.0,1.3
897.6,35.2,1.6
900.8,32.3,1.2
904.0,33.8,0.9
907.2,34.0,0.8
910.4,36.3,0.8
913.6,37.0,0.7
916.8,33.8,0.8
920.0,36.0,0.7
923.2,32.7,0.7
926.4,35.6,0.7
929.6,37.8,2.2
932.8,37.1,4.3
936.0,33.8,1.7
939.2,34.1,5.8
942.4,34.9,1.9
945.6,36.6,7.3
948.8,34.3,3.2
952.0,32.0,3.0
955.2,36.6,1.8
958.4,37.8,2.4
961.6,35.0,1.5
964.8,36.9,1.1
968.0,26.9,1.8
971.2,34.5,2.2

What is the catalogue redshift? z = 0.643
